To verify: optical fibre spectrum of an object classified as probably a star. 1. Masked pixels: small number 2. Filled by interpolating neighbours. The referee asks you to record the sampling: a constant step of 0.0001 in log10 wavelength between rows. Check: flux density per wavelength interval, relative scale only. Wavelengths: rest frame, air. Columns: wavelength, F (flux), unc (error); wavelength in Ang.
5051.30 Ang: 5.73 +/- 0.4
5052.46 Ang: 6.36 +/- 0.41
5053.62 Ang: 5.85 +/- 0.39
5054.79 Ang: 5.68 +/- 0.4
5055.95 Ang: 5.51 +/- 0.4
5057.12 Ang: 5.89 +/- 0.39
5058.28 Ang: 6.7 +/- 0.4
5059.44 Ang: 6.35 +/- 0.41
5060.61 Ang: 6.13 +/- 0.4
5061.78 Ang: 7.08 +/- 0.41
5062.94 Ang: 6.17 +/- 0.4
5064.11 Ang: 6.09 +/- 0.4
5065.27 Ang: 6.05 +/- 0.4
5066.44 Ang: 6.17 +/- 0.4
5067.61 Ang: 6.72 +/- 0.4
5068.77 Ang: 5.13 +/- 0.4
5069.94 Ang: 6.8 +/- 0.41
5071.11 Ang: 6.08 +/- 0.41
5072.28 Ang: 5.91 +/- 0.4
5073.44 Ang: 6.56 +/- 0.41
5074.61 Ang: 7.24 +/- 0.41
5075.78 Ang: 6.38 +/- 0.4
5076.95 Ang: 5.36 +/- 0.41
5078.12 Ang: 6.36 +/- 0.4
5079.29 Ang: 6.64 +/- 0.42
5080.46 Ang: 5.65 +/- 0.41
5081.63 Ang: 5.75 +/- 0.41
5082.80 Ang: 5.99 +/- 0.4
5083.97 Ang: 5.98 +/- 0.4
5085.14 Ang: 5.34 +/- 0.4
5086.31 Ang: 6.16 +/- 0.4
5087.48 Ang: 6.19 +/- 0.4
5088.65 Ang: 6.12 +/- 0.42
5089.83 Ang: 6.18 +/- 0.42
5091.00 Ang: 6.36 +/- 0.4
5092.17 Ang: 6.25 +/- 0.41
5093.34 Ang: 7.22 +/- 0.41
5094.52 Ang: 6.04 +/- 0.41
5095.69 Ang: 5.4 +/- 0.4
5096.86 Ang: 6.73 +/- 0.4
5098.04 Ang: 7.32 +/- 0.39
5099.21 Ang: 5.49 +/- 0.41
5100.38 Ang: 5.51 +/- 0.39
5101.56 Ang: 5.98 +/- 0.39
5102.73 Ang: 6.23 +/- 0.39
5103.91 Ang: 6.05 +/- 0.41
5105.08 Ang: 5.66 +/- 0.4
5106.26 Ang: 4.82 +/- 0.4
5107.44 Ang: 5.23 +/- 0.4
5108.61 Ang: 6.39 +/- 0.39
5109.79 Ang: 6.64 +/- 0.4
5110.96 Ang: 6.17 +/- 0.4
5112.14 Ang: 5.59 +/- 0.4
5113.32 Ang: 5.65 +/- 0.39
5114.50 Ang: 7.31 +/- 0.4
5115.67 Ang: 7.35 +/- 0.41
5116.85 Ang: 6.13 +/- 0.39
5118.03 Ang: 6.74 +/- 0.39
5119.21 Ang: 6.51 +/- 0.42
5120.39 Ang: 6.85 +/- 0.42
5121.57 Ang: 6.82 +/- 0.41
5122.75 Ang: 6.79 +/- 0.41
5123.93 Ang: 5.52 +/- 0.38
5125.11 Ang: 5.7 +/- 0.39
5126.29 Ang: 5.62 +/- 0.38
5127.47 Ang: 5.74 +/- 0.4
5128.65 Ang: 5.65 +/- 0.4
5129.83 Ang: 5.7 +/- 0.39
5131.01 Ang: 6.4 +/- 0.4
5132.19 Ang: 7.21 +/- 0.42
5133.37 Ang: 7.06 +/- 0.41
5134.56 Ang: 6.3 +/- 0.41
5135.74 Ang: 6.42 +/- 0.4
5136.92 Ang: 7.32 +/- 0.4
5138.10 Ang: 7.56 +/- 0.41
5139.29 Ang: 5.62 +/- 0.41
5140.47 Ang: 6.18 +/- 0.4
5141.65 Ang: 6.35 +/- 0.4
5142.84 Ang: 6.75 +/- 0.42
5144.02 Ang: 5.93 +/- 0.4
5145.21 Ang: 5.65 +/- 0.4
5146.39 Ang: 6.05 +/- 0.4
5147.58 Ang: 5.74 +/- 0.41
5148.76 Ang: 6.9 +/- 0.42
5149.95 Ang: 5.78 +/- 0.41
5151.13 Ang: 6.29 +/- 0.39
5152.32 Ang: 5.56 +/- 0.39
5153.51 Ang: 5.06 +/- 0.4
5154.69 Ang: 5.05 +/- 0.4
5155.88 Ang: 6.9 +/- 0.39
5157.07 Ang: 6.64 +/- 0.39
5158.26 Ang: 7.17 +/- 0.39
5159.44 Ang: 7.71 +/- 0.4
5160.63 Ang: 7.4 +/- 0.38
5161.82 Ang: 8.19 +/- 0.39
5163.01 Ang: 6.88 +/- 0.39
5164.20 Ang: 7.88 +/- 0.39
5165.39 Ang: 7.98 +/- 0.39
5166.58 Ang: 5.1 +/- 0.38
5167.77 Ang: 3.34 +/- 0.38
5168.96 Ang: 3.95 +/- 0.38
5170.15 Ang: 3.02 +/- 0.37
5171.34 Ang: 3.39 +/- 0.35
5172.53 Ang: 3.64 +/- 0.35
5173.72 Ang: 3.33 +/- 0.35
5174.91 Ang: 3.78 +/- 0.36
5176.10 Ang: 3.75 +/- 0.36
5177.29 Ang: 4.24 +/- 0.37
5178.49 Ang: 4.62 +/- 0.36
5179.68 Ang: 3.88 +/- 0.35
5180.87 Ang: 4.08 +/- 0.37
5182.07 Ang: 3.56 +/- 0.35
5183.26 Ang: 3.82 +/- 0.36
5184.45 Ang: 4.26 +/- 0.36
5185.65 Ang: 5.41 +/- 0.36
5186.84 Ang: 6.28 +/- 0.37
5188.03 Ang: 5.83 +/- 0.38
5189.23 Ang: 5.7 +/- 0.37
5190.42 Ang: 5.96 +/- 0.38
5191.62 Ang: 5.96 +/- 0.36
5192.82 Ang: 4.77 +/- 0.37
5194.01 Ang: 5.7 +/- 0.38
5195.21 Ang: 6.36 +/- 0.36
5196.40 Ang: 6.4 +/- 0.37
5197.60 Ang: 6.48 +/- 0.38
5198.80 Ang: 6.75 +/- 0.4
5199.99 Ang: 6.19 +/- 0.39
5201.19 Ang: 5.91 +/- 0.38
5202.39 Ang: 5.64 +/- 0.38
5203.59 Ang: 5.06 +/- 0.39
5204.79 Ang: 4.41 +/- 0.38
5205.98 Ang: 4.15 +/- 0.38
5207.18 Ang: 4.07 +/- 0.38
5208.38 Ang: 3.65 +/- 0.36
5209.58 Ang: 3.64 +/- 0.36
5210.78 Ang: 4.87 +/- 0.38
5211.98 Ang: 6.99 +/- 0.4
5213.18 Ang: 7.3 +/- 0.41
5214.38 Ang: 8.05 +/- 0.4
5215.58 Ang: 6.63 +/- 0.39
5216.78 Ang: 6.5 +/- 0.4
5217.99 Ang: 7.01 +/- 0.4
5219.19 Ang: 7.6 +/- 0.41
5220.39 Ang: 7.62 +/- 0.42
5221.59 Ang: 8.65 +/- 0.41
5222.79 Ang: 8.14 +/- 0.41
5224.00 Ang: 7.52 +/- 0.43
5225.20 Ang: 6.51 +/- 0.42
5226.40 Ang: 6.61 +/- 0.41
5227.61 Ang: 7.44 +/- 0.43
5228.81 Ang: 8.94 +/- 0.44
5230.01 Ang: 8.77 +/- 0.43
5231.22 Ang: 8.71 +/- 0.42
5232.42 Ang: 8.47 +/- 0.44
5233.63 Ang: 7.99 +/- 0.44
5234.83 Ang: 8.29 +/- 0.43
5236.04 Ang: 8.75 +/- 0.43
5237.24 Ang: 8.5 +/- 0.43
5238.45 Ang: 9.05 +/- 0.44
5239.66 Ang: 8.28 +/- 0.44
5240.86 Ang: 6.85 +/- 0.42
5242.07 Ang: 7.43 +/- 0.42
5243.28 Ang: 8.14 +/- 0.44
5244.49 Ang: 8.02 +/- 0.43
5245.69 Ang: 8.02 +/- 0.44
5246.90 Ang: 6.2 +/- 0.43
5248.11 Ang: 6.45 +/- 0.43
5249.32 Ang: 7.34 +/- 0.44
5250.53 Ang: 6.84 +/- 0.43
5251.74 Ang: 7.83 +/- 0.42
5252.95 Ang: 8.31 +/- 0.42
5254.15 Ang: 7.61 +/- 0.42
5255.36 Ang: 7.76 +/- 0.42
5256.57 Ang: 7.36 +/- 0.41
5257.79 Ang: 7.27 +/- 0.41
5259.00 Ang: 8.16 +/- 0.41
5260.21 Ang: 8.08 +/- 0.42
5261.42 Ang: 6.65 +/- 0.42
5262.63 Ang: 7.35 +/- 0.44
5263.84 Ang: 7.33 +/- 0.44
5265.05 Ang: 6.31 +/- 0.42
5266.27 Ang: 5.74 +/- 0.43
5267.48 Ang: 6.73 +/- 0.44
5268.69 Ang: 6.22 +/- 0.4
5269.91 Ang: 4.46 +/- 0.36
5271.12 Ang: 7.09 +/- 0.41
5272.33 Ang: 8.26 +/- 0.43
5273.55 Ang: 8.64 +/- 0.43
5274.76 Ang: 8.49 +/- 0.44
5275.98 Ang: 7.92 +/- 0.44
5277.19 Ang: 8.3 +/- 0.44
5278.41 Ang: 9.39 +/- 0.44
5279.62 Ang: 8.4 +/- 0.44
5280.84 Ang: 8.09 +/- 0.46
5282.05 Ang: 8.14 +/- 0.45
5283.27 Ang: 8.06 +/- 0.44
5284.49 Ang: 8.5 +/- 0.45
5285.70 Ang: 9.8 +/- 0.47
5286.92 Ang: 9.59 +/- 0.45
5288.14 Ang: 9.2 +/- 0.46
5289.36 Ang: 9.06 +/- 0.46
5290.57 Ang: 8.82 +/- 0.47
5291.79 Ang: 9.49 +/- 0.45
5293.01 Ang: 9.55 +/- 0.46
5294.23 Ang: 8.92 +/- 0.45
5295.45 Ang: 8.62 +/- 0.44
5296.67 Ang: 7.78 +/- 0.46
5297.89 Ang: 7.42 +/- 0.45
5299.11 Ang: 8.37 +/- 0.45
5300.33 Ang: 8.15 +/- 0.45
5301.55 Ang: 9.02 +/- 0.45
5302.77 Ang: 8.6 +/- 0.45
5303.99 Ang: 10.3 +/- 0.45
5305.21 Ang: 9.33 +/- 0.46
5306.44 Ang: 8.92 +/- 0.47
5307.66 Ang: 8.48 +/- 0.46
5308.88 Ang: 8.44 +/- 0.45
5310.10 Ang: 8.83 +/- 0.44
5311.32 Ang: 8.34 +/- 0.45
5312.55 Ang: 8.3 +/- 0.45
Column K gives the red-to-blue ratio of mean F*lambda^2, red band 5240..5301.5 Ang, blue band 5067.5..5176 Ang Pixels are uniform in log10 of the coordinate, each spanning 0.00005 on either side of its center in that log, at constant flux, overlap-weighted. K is 1.4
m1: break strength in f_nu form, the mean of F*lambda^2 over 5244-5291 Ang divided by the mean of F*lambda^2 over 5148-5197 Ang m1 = 1.49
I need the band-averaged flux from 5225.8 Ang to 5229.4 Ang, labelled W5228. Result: 7.66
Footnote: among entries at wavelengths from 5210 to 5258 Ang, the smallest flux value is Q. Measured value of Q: 4.87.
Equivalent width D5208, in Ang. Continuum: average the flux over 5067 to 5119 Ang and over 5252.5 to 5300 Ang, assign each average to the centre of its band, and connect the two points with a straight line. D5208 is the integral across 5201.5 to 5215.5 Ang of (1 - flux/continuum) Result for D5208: 3.8 Ang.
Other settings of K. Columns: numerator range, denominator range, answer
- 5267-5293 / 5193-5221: 1.43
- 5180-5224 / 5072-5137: 0.98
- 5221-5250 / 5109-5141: 1.29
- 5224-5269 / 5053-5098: 1.31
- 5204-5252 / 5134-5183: 1.31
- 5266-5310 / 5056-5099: 1.46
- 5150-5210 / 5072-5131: 0.89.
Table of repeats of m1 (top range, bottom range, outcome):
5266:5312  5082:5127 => 1.46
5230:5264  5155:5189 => 1.53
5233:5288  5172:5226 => 1.42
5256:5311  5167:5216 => 1.69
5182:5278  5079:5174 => 1.17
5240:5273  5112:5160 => 1.19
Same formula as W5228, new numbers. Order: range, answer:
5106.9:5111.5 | 6.13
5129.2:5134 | 6.58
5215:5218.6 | 6.71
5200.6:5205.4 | 5.25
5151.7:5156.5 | 5.64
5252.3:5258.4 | 7.66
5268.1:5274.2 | 6.95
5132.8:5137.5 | 6.77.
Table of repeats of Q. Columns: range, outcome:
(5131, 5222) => 3.02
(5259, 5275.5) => 4.46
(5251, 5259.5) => 7.27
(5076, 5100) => 5.34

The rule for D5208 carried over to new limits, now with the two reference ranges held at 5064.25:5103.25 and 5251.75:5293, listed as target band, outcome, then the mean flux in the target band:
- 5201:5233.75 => 3.3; 6.67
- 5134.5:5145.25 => 0.4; 6.45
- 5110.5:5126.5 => 0.3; 6.35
